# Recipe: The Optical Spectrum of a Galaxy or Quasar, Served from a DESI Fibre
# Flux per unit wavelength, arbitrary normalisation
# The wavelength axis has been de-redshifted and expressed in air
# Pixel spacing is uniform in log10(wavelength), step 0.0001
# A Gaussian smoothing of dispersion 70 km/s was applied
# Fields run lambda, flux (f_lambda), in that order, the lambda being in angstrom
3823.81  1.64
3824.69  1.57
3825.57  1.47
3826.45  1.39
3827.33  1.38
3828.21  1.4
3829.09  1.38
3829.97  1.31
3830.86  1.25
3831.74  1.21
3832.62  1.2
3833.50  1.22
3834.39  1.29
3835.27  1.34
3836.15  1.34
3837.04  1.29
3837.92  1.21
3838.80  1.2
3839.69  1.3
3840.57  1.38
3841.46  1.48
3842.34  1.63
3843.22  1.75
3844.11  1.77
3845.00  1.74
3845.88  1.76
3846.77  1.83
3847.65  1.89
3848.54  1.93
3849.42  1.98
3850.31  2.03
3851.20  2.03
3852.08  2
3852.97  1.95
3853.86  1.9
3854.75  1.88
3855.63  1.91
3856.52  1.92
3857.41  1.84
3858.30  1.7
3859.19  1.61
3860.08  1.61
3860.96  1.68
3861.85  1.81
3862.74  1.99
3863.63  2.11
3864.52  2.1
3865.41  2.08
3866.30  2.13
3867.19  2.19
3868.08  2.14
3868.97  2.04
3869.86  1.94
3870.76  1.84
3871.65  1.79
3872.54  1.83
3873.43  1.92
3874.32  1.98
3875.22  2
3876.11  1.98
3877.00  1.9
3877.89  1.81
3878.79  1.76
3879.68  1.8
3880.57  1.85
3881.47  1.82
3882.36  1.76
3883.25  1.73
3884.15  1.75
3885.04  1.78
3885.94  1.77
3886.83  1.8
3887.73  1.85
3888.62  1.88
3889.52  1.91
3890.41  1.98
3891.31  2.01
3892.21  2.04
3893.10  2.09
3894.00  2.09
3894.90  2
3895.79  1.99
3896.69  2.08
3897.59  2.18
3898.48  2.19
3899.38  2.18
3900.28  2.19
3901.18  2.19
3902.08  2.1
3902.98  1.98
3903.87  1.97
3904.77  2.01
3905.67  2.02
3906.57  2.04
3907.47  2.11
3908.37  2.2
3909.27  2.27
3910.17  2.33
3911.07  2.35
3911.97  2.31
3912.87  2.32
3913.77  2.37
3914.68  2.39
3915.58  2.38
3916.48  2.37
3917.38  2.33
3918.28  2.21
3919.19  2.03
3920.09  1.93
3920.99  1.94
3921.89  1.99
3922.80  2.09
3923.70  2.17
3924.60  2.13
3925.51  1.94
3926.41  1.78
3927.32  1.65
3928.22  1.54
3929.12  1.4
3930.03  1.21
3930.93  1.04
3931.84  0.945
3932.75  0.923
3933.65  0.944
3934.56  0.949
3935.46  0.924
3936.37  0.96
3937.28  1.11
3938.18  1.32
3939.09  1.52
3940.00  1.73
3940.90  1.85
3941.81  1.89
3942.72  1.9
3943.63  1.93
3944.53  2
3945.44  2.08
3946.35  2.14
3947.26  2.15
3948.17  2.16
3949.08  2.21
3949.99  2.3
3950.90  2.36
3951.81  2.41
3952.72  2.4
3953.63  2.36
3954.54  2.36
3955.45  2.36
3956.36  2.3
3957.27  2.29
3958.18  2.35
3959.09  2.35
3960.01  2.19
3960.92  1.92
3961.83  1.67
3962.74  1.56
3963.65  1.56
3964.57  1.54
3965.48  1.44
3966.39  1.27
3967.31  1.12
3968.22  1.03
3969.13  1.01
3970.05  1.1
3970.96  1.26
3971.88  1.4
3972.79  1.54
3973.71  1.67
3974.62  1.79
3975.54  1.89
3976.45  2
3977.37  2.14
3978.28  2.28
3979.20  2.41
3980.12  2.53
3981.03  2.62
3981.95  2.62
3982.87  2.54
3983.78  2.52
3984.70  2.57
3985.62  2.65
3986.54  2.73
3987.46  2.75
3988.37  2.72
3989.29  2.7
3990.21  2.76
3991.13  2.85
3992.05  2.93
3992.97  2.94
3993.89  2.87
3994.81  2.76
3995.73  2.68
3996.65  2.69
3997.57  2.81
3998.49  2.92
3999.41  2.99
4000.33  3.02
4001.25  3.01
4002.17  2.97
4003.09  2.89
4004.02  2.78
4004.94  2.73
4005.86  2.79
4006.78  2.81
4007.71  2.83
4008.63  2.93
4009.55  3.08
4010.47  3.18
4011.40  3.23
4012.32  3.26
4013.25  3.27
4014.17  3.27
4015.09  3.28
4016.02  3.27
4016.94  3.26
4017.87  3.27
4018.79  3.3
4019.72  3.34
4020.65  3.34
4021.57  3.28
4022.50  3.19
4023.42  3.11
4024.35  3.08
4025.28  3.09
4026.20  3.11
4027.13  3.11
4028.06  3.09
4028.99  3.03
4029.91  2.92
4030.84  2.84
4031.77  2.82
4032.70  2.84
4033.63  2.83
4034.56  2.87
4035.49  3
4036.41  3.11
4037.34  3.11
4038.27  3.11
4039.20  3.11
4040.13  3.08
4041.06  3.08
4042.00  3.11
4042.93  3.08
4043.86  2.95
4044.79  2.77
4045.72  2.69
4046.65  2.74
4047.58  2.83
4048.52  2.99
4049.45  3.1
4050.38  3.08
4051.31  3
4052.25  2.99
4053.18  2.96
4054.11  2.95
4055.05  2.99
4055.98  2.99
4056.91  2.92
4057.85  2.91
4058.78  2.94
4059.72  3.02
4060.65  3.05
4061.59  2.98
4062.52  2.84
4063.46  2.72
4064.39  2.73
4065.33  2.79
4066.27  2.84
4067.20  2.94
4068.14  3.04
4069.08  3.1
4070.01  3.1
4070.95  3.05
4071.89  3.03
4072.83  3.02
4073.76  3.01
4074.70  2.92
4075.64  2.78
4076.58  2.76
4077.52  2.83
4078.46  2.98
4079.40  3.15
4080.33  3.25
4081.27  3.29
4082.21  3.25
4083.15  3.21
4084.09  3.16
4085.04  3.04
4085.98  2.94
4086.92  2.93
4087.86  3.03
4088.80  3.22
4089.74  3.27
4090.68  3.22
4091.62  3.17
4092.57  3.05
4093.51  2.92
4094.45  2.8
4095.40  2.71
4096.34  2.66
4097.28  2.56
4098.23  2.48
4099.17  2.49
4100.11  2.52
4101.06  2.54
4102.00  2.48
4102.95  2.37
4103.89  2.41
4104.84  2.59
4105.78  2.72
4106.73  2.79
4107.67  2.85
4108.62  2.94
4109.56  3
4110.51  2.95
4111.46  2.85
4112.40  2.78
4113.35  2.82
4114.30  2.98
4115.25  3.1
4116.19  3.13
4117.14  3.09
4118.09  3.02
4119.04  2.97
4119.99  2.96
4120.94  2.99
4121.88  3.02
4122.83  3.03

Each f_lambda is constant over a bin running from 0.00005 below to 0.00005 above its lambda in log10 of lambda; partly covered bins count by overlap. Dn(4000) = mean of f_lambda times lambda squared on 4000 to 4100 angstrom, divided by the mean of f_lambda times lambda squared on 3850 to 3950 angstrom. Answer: 1.70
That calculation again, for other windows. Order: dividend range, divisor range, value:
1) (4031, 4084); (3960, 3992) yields 1.53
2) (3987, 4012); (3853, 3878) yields 1.61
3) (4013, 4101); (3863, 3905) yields 1.66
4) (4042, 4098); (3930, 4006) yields 1.49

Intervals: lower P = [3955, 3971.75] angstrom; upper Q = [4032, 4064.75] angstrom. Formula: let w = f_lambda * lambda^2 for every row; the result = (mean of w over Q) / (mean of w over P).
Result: 1.84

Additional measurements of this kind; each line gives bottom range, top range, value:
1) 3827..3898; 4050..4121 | 1.84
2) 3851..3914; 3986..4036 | 1.61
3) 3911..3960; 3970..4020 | 1.45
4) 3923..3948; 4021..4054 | 2.01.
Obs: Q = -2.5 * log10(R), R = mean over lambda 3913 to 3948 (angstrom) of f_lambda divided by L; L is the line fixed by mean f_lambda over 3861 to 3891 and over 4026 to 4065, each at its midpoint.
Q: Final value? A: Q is 0.27 mag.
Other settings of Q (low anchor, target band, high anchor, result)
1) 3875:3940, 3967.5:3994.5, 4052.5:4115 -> 0.04 mag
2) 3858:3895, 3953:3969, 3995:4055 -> 0.34 mag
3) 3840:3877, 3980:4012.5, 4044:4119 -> -0.12 mag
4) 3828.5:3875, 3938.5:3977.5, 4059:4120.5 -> 0.20 mag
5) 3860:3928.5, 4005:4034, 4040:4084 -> -0.14 mag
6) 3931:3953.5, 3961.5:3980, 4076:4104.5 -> 0.21 mag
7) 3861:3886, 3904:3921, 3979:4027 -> 0.01 mag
